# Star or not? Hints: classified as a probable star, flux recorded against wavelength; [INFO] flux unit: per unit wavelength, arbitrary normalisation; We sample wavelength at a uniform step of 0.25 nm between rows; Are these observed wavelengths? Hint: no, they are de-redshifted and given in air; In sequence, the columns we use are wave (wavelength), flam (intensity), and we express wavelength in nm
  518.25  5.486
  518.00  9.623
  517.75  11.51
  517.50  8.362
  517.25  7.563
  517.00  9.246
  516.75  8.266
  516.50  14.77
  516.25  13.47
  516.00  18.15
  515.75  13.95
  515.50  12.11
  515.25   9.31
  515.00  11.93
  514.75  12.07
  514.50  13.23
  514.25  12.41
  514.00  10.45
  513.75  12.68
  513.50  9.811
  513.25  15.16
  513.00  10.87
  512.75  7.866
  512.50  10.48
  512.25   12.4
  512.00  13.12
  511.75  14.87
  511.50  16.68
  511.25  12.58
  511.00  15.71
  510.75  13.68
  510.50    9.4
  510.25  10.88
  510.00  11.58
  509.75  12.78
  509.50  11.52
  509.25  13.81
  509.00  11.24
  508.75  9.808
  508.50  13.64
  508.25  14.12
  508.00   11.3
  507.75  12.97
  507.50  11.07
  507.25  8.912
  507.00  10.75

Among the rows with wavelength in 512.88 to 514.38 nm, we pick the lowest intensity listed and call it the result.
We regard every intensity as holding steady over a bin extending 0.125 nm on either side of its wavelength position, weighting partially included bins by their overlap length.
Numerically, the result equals 9.811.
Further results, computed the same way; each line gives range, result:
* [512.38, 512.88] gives 7.866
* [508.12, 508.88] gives 9.808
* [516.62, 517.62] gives 7.563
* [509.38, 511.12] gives 9.4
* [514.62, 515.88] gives 9.31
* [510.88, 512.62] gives 10.48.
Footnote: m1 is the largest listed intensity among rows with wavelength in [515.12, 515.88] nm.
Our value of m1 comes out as 13.95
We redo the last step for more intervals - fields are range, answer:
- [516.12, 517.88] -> 14.77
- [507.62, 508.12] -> 12.97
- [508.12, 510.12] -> 14.12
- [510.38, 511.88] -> 16.68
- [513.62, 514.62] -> 13.23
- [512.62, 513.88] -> 15.16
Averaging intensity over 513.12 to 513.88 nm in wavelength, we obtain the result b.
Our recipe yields 12.5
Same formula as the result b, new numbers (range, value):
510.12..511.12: 12.4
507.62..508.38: 12.8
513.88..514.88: 12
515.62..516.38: 15.2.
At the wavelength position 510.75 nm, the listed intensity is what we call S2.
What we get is 13.68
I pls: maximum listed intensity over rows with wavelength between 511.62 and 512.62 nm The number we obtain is 14.87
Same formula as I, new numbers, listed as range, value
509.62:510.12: 12.78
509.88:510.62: 11.58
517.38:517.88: 11.51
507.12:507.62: 11.07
